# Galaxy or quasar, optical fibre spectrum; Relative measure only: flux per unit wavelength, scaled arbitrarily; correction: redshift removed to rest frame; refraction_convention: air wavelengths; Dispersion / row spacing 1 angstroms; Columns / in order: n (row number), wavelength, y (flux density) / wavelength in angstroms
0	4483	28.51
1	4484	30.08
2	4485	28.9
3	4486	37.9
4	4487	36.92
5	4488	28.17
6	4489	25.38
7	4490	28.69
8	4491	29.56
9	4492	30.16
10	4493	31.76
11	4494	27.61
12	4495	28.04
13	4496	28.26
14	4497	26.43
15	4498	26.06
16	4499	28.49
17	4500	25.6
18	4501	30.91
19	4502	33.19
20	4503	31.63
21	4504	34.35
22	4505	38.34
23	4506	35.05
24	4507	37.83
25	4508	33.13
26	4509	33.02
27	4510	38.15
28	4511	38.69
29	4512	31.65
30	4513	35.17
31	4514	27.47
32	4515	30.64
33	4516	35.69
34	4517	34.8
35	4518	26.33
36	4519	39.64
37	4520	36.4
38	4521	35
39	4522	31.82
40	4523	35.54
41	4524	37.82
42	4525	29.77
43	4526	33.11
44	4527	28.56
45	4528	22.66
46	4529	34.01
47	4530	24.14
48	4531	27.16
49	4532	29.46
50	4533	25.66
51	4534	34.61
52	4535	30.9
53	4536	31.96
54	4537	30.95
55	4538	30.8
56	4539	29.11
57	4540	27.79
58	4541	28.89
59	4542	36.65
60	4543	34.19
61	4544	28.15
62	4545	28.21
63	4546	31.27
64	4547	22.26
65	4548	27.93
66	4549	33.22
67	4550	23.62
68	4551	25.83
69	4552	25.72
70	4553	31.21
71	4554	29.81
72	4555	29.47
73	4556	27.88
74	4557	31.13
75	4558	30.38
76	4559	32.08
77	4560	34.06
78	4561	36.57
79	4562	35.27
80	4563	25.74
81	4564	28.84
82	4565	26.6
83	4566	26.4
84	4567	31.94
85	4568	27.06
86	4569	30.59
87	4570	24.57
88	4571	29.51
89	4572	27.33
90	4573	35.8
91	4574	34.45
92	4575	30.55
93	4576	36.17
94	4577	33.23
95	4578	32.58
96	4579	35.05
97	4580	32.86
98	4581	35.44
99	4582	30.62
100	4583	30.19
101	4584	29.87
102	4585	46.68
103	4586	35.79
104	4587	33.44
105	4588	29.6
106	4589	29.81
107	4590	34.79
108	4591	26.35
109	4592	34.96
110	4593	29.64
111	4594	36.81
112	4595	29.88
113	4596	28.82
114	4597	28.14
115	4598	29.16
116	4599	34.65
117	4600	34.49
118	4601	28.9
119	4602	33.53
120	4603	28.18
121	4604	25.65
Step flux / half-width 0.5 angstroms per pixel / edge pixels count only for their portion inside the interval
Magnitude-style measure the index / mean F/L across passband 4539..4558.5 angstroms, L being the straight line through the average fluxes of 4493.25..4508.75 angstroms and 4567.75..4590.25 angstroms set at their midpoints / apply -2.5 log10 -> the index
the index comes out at 0.10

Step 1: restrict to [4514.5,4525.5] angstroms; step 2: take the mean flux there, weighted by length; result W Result 33.9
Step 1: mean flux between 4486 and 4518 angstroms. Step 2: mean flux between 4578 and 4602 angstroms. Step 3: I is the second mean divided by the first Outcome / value 1.0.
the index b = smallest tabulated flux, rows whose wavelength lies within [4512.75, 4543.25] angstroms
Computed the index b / 22.66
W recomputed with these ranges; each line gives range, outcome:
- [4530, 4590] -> 30.7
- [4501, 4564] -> 31.5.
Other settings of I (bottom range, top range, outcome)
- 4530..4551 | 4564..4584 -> 1.05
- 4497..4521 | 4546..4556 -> 0.84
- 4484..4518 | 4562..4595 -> 1.00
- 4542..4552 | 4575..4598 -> 1.14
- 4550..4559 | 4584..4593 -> 1.16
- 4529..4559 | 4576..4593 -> 1.13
